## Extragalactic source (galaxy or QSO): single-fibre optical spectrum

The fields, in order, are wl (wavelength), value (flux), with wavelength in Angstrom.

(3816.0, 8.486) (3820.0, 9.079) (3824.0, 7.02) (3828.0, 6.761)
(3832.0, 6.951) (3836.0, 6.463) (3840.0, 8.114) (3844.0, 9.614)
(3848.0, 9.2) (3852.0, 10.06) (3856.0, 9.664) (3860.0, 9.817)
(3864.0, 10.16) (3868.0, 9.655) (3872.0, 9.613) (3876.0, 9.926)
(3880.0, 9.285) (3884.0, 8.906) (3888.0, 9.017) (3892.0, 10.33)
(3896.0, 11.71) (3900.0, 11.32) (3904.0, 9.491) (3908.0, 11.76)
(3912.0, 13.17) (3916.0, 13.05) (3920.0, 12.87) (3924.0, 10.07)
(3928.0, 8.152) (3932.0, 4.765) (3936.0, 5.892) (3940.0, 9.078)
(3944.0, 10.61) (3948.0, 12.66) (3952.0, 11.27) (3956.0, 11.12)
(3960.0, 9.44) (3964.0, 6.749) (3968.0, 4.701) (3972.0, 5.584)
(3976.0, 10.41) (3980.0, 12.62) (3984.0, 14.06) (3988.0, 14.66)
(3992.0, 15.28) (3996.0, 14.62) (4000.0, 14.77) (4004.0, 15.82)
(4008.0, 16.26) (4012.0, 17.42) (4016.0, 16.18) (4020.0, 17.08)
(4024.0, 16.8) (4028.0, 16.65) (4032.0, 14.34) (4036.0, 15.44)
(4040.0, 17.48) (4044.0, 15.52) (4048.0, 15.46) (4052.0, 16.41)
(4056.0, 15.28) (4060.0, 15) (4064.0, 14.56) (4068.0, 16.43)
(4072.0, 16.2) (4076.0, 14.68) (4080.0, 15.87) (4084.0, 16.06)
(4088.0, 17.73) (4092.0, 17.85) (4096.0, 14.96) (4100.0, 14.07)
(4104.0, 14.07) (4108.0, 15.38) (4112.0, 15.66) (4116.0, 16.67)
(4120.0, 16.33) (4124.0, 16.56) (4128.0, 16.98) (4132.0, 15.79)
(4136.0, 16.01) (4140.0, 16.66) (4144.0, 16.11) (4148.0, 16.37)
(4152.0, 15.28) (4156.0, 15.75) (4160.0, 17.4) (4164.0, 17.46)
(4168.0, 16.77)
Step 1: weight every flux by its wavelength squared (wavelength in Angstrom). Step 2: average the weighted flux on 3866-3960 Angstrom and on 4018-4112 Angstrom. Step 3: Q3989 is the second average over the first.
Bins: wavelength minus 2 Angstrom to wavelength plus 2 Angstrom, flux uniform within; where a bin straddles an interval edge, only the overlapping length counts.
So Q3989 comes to 1.68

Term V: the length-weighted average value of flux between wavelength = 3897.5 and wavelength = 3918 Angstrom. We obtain 11.8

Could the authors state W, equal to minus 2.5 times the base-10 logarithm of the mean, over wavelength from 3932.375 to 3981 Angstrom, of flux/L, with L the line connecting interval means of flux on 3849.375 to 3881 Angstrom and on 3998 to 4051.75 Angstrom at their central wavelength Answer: 0.436 mag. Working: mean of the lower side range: 9.78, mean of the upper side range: 16.1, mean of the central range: 8.96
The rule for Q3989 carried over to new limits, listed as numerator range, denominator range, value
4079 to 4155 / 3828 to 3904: 1.94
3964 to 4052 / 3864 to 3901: 1.53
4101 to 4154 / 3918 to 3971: 1.95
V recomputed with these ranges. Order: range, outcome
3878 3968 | 9.91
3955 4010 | 11.9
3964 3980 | 7.59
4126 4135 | 16.3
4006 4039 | 16.3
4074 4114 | 15.6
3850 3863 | 9.87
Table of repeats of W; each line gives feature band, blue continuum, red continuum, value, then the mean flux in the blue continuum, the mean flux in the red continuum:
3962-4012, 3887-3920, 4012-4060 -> 0.174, 11.4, 16.1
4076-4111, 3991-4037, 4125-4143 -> 0.035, 15.9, 16.4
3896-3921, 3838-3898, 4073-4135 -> -0.109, 9.67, 15.9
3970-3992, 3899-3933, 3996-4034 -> 0.207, 10.7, 16.1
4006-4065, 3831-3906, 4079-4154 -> -0.157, 9.47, 16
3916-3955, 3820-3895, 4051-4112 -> 0.162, 8.96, 15.6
